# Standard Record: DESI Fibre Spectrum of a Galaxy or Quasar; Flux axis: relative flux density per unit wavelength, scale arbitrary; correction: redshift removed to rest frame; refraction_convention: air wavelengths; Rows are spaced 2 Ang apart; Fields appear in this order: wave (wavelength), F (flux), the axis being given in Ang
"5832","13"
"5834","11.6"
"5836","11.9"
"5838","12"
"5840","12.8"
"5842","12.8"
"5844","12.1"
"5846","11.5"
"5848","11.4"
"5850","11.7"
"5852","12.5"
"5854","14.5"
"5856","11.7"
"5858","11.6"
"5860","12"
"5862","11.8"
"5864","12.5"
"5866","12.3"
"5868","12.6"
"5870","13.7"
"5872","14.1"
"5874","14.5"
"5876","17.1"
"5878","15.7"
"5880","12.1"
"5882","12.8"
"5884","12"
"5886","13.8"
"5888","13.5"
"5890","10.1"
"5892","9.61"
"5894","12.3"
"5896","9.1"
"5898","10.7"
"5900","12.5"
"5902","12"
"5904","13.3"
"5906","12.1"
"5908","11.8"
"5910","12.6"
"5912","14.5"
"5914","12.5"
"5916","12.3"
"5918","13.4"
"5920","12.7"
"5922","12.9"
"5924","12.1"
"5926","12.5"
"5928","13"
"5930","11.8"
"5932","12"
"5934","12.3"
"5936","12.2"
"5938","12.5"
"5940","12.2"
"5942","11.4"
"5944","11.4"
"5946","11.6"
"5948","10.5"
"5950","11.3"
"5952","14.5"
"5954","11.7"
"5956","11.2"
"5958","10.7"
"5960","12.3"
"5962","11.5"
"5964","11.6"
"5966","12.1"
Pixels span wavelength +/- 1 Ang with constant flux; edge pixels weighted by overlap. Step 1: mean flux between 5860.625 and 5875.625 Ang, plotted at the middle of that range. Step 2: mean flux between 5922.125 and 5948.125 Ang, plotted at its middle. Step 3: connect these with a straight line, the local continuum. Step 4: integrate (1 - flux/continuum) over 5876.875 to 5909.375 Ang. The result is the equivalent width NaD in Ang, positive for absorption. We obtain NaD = 1.7 Ang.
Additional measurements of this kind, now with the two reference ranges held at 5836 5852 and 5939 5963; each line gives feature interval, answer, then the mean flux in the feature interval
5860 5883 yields -2.9 Ang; 13.5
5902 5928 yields -2.0 Ang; 12.7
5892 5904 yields 0.5 Ang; 11.3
